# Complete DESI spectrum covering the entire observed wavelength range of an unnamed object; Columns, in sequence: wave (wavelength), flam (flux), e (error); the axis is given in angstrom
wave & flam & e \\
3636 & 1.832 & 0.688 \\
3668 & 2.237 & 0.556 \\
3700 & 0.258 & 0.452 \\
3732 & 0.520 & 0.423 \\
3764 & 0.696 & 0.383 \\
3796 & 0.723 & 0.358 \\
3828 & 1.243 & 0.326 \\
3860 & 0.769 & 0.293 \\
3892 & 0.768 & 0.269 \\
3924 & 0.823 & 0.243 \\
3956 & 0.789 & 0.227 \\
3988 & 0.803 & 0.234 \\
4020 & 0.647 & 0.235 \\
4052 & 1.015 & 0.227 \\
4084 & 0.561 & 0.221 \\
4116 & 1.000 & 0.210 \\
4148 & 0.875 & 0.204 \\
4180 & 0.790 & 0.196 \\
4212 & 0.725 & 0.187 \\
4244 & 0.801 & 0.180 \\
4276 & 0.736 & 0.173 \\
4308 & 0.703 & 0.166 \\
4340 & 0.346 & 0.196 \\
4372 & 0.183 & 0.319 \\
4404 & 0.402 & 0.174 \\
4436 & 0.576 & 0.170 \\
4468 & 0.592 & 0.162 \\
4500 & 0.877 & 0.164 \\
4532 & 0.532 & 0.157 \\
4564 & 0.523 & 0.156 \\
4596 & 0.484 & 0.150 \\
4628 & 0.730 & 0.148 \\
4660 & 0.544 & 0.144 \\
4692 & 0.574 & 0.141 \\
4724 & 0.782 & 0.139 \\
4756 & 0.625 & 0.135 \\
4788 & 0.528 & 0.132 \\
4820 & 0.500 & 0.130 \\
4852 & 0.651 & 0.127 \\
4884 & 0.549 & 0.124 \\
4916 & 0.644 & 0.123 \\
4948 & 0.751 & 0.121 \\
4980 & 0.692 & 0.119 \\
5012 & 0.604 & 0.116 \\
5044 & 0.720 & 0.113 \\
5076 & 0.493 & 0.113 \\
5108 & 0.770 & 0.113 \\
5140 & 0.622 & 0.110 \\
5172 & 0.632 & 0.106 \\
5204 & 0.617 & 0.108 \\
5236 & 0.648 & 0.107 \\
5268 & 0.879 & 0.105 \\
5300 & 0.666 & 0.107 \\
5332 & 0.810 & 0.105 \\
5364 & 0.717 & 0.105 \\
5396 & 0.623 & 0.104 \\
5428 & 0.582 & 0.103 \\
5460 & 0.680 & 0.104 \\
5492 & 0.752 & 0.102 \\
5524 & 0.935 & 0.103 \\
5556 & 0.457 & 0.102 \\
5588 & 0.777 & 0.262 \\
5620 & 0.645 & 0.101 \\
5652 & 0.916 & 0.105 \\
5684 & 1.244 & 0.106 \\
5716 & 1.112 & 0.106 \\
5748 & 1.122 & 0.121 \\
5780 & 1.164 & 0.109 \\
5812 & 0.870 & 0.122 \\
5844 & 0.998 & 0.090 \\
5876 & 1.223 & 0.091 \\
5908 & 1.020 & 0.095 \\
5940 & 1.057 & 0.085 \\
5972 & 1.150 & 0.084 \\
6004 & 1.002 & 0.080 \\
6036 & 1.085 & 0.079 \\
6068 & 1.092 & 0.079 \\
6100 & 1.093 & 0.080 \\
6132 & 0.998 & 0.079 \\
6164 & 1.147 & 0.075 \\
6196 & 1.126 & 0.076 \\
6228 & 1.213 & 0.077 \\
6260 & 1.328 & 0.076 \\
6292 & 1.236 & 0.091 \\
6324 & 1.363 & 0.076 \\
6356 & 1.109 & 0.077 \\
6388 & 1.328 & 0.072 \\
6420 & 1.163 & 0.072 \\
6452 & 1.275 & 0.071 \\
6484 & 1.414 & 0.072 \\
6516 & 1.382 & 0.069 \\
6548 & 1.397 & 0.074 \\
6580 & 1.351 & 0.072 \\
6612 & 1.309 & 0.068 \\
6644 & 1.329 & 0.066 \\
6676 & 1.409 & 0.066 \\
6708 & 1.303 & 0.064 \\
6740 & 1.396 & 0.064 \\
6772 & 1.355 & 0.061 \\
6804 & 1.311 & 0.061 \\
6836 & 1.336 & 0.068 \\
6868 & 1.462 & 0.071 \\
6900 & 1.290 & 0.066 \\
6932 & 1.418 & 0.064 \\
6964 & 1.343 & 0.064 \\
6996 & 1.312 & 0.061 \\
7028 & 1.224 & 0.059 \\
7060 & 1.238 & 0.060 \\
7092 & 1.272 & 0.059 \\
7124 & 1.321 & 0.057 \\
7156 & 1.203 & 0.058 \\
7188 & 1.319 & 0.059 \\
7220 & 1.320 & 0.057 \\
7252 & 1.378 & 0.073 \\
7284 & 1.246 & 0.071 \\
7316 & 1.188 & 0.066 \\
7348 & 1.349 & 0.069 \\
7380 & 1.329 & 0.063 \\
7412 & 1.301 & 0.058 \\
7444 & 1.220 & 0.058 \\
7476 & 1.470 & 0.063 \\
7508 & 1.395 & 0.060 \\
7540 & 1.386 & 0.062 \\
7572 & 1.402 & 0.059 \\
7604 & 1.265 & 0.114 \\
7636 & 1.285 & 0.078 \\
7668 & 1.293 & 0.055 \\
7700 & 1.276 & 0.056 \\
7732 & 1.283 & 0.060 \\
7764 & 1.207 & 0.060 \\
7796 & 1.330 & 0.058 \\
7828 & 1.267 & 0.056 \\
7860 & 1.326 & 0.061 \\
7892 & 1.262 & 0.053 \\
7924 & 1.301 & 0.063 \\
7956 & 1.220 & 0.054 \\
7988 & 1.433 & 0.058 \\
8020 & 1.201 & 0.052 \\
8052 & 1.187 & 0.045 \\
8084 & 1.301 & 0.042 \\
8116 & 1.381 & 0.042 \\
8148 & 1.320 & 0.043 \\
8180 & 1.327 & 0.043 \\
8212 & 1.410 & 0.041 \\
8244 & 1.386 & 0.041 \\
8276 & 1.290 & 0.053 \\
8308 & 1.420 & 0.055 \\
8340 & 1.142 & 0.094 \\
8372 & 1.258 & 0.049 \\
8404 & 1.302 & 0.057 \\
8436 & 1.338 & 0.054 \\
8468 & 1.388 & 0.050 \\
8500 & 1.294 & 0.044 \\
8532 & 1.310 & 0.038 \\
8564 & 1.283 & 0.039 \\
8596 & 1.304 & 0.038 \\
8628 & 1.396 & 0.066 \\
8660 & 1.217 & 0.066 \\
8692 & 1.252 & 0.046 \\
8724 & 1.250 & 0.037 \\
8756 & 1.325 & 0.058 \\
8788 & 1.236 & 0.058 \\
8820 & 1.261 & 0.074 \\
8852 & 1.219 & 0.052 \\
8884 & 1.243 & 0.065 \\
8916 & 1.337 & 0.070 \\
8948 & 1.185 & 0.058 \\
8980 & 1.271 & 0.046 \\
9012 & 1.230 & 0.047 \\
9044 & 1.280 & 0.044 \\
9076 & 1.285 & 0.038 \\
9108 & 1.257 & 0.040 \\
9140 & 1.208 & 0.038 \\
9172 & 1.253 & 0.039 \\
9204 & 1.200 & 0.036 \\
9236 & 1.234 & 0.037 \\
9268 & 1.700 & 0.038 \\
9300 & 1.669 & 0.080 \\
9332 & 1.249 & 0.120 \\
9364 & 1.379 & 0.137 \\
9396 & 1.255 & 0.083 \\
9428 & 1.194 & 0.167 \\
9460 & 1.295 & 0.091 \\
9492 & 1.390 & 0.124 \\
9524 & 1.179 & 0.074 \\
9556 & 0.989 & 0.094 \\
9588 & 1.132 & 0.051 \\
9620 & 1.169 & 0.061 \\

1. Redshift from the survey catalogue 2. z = 0.414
